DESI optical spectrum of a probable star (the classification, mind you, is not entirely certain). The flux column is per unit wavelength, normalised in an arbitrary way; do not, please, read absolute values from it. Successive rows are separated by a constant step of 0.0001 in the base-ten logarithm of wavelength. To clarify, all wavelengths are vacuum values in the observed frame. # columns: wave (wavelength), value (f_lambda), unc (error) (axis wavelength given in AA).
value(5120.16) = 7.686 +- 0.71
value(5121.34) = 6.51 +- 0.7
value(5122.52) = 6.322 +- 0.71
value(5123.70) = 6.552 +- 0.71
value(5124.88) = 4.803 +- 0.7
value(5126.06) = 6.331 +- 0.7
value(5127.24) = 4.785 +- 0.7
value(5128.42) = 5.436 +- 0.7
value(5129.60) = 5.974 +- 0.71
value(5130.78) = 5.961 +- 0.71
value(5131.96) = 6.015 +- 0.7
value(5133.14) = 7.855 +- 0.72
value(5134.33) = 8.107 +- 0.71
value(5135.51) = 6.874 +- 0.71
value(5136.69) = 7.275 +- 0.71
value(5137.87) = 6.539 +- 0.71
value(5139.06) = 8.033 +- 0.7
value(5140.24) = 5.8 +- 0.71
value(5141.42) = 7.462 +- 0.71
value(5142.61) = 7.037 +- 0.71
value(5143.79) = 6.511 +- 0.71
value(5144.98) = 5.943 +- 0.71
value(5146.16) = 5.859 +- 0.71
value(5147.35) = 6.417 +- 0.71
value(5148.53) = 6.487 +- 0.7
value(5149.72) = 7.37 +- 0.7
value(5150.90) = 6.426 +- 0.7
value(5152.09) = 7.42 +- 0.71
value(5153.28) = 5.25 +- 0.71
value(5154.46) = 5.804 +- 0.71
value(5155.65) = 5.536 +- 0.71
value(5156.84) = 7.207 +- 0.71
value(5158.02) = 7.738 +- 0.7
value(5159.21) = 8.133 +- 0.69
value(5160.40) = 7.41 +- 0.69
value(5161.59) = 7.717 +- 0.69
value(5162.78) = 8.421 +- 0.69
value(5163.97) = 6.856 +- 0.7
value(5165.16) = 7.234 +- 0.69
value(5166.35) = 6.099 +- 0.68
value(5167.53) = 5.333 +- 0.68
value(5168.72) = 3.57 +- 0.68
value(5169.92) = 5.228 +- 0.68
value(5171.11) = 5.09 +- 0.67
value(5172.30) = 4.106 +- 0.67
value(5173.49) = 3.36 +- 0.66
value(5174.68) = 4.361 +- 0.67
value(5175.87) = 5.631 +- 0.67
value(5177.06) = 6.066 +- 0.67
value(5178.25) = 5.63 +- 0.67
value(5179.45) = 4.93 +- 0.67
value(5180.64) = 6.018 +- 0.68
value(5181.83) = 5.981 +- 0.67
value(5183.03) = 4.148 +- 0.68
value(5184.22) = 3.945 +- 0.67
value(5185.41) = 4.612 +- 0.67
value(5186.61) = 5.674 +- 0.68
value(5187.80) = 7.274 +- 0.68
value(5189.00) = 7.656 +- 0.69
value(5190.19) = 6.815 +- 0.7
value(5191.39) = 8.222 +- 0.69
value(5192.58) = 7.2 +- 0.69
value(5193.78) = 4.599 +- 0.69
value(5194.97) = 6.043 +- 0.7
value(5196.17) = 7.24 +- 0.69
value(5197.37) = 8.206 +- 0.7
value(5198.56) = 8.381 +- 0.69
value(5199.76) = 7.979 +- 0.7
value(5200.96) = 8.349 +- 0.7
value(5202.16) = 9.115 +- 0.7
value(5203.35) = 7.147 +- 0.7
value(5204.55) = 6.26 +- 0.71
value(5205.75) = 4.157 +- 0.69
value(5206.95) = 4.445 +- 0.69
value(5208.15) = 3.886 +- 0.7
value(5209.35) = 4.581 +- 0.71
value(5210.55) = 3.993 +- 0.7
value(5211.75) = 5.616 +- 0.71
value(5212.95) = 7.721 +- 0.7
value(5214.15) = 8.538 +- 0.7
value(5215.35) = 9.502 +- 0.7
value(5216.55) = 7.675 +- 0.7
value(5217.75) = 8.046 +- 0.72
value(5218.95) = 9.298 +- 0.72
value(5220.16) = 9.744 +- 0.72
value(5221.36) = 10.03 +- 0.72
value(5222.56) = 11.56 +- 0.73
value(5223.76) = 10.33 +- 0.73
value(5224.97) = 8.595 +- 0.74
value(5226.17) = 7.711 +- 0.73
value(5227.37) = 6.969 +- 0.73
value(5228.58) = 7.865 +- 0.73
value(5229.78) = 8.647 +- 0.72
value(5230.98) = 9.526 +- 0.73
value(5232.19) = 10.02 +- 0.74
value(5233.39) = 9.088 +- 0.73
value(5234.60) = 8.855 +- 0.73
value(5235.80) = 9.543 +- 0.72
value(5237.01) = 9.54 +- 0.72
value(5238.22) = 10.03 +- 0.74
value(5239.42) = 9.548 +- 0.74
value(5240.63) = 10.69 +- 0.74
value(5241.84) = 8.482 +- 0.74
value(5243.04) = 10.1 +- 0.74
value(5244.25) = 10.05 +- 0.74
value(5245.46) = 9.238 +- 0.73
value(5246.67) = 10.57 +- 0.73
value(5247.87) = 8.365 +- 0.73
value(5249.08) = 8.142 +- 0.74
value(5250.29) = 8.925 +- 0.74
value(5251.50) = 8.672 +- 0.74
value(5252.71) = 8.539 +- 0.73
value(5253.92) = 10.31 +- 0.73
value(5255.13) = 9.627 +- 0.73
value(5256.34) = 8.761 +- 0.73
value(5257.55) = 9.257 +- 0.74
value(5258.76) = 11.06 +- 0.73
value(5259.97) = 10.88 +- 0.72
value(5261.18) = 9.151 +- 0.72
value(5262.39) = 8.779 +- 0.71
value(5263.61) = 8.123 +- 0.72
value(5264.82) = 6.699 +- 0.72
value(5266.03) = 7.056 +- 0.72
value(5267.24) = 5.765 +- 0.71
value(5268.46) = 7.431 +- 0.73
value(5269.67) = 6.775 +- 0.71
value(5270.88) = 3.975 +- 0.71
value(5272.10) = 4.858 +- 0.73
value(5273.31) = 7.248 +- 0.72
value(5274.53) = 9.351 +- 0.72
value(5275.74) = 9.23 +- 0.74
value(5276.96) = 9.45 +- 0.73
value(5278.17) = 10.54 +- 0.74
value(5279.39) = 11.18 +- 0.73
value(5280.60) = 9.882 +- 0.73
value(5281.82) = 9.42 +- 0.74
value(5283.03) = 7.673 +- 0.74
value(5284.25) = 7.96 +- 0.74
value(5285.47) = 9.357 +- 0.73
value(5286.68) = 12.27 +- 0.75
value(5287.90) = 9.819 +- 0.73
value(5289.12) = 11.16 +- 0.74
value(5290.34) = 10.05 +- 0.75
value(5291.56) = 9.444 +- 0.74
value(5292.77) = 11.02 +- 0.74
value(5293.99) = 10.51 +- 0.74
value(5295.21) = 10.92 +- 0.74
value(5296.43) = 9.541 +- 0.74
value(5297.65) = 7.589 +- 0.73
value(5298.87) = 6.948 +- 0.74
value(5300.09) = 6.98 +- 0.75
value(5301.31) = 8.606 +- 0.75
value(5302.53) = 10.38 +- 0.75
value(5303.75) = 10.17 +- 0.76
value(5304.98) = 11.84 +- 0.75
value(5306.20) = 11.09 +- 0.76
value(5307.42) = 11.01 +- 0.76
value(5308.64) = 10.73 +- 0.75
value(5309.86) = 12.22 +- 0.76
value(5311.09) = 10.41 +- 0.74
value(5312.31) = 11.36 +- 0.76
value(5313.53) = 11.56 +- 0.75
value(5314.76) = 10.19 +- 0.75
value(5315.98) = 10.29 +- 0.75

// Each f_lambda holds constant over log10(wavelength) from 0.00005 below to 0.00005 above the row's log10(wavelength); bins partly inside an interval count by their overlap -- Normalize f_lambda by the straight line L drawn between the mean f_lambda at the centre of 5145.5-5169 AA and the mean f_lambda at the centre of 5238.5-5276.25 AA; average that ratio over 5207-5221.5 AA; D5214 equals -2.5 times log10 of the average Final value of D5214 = 0.08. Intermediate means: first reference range 6.66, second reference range 8.58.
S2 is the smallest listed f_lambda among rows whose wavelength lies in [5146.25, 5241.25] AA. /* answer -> 3.36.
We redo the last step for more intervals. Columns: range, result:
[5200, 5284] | 3.886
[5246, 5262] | 8.142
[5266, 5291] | 3.975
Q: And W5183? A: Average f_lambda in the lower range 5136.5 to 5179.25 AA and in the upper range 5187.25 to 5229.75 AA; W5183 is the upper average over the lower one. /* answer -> 1.19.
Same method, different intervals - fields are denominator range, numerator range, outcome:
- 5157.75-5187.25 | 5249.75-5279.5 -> 1.47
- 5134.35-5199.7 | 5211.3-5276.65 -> 1.38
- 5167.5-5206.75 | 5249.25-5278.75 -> 1.39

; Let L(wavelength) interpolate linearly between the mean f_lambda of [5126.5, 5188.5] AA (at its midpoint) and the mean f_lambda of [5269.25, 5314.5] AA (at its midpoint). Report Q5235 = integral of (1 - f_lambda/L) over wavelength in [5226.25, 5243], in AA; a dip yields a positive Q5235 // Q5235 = -2.1 AA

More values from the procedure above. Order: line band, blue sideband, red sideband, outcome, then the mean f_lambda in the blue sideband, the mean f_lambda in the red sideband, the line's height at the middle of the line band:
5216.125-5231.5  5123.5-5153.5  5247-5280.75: -2.1 AA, 6.5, 8.5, 7.86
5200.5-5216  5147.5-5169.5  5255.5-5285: 2.1 AA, 6.65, 8.37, 7.42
